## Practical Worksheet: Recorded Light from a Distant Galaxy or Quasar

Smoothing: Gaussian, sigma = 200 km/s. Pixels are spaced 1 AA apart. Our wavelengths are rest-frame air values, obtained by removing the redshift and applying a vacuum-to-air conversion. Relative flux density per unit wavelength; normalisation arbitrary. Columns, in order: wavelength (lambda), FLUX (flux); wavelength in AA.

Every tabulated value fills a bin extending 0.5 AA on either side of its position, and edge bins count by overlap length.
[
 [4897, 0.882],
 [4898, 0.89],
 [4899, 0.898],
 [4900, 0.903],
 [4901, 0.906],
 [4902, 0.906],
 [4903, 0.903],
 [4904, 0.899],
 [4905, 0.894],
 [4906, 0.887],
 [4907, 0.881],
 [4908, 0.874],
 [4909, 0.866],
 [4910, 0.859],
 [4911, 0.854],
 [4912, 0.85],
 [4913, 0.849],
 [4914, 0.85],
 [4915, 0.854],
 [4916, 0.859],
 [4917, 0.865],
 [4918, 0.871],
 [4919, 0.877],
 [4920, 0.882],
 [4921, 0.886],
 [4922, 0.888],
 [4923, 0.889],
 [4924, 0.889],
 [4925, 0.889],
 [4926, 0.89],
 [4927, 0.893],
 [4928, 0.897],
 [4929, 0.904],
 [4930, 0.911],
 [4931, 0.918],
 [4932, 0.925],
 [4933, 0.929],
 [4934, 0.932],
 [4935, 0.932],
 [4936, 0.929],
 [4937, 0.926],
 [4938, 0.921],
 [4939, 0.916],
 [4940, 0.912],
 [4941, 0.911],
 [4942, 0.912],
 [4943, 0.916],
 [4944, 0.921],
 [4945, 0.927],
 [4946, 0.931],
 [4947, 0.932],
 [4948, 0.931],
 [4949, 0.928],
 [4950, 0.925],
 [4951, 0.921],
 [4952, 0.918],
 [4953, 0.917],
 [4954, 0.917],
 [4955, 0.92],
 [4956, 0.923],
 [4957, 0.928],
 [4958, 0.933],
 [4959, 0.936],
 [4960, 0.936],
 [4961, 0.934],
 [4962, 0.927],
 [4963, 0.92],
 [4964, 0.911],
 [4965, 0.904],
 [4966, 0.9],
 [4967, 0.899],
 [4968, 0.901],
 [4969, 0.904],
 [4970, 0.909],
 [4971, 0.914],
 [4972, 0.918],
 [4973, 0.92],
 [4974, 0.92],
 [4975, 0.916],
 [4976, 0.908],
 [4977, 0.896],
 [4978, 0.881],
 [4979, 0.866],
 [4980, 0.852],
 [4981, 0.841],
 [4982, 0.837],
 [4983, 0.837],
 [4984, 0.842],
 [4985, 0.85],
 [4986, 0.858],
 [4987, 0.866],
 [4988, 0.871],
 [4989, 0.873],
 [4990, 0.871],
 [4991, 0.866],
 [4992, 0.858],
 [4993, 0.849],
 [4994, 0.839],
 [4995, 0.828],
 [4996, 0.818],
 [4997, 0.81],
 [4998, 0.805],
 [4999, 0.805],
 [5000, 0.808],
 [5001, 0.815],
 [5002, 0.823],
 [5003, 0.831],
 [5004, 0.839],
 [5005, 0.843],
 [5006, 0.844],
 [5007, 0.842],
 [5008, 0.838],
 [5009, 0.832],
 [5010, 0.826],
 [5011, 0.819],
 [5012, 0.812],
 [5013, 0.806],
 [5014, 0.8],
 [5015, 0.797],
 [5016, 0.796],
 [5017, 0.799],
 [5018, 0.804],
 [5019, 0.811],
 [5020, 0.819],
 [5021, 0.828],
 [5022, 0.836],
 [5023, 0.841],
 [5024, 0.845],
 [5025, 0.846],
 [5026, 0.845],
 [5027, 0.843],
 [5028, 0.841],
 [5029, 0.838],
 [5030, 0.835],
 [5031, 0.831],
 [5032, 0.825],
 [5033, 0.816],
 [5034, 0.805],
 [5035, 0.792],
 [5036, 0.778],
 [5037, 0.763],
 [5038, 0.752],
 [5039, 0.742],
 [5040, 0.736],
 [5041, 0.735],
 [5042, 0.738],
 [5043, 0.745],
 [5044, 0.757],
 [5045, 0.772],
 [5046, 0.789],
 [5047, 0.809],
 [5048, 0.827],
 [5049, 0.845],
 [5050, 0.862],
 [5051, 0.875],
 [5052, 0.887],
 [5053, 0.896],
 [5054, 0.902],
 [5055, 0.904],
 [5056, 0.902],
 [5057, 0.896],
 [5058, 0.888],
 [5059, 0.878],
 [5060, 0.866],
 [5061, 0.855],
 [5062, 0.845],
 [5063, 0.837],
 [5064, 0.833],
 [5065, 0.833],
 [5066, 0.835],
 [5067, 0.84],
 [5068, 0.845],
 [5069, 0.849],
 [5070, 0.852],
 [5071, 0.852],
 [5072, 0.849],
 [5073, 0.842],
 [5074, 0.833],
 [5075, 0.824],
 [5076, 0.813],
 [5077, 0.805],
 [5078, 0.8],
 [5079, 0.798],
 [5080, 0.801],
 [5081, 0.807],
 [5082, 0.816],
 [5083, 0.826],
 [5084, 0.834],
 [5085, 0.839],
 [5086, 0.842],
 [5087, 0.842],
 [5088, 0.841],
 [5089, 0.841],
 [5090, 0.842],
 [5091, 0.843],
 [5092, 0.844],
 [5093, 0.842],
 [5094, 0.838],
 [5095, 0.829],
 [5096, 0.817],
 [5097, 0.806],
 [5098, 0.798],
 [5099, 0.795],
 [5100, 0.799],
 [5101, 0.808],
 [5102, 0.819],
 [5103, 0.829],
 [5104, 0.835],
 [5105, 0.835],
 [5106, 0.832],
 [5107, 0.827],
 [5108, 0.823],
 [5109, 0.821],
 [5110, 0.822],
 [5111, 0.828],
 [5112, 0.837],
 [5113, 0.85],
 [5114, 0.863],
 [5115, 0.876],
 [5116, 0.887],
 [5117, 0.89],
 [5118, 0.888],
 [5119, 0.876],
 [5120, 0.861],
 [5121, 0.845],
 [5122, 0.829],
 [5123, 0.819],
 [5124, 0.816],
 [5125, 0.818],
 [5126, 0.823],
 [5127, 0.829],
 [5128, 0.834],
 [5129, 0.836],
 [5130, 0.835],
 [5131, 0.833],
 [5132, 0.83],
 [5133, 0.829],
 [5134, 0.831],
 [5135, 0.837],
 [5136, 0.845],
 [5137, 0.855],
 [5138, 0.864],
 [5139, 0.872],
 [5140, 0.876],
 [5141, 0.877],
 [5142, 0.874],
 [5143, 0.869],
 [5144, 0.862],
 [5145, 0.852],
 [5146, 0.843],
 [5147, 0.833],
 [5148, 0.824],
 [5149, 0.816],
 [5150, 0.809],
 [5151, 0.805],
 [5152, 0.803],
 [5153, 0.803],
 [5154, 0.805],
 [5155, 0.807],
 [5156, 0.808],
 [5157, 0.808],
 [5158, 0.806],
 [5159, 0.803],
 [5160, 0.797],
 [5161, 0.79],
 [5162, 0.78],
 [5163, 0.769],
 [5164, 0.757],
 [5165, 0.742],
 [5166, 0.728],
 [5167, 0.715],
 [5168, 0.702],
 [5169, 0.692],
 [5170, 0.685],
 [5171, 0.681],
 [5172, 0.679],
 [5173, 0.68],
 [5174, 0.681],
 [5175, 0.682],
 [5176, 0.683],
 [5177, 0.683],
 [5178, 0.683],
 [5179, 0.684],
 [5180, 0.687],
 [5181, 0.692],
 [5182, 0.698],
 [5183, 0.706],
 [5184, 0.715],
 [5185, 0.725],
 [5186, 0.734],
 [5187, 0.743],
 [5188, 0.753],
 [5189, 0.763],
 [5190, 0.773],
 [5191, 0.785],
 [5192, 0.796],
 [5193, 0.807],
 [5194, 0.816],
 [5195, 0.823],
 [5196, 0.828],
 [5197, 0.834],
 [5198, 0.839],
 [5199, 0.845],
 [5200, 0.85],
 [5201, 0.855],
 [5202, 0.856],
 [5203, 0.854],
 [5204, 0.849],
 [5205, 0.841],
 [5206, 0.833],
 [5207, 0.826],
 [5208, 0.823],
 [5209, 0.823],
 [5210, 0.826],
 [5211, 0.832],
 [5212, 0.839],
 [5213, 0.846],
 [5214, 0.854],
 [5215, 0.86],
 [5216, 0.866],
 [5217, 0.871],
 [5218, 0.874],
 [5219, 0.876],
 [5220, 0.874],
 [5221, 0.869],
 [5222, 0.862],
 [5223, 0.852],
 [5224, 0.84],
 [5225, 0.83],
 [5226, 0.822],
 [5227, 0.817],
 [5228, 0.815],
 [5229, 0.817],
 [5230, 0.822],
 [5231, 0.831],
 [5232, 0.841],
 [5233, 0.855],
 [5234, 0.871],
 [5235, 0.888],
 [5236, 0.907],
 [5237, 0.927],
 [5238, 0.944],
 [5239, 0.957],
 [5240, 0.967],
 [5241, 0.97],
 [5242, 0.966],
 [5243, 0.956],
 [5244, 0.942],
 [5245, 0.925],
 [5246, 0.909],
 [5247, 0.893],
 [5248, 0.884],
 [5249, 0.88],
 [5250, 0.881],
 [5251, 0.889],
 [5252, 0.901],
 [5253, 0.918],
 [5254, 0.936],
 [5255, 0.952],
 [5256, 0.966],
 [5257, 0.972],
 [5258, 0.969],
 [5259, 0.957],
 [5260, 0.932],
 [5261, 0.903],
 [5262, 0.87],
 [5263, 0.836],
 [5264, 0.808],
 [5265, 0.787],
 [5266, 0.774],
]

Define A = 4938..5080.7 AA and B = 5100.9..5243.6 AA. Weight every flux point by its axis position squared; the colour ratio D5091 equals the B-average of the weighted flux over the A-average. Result 1.02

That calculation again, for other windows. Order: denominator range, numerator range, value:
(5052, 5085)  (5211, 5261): 1.12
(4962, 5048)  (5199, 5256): 1.14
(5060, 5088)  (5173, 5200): 0.94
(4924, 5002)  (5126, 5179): 0.95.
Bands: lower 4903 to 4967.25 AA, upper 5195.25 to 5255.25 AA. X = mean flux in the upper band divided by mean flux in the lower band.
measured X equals 0.96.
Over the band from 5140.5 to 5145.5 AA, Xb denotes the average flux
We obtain 0.867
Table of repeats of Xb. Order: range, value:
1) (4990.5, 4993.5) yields 0.858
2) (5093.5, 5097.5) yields 0.823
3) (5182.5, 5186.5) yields 0.72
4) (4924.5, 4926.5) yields 0.889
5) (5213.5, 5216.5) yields 0.86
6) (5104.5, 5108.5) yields 0.829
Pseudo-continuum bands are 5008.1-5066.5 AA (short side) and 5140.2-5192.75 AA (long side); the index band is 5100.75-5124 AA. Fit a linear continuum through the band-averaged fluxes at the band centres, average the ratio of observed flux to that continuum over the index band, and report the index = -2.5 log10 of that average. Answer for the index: -0.07 mag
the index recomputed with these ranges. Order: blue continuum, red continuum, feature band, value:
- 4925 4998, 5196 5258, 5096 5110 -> 0.09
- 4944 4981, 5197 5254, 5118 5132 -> 0.06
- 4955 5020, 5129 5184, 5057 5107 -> -0.02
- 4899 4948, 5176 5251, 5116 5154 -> 0.01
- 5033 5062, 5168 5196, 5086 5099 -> -0.06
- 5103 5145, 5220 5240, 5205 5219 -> 0.02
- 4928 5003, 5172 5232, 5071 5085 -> 0.04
